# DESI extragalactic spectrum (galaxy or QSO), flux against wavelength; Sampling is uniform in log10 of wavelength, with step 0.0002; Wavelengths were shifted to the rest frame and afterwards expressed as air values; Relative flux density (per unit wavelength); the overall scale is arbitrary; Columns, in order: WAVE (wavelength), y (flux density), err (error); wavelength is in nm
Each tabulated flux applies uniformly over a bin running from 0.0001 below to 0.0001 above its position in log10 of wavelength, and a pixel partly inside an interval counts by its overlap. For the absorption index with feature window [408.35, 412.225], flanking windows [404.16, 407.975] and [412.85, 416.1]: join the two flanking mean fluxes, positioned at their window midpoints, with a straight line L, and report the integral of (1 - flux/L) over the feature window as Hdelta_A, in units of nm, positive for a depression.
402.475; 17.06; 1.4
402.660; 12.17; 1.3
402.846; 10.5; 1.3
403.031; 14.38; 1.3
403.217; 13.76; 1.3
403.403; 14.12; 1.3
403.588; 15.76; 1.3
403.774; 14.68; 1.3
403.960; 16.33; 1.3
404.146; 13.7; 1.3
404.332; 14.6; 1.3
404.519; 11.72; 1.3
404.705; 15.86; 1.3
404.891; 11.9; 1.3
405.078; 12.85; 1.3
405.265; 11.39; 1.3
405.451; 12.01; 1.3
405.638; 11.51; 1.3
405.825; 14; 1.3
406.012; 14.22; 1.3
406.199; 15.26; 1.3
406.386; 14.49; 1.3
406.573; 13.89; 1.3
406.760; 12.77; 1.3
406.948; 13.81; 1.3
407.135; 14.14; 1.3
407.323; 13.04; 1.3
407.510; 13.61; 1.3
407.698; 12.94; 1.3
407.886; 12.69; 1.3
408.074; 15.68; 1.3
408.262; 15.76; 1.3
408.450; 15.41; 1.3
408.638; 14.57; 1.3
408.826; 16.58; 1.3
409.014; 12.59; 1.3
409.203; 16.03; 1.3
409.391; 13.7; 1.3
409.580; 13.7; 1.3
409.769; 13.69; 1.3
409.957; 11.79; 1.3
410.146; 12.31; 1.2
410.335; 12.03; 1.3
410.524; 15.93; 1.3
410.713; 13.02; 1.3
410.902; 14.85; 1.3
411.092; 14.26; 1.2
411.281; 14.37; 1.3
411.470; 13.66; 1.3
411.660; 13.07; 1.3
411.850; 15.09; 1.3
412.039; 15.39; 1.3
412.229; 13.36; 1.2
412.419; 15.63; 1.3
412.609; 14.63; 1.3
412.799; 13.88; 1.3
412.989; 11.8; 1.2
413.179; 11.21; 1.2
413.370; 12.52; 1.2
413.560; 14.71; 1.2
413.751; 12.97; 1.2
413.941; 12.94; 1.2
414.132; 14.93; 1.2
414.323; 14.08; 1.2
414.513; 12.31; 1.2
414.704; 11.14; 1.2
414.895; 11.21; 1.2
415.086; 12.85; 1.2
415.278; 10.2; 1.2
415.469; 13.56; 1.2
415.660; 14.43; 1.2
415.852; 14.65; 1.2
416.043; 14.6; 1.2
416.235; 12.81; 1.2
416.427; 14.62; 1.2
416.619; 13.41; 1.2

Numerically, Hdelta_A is -0.28 nm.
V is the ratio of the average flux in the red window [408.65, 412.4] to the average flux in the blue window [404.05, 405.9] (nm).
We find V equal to 1.08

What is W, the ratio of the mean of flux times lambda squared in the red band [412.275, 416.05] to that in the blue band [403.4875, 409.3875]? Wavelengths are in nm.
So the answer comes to 0.98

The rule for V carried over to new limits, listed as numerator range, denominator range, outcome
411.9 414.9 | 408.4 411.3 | 0.95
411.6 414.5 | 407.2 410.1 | 0.97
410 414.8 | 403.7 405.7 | 1.02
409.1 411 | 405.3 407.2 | 1.01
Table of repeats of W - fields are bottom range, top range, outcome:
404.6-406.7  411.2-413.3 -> 1.07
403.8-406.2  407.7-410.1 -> 1.08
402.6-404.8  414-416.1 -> 0.99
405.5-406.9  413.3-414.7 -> 1.01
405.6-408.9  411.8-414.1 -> 0.99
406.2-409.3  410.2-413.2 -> 0.99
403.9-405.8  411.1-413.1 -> 1.11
